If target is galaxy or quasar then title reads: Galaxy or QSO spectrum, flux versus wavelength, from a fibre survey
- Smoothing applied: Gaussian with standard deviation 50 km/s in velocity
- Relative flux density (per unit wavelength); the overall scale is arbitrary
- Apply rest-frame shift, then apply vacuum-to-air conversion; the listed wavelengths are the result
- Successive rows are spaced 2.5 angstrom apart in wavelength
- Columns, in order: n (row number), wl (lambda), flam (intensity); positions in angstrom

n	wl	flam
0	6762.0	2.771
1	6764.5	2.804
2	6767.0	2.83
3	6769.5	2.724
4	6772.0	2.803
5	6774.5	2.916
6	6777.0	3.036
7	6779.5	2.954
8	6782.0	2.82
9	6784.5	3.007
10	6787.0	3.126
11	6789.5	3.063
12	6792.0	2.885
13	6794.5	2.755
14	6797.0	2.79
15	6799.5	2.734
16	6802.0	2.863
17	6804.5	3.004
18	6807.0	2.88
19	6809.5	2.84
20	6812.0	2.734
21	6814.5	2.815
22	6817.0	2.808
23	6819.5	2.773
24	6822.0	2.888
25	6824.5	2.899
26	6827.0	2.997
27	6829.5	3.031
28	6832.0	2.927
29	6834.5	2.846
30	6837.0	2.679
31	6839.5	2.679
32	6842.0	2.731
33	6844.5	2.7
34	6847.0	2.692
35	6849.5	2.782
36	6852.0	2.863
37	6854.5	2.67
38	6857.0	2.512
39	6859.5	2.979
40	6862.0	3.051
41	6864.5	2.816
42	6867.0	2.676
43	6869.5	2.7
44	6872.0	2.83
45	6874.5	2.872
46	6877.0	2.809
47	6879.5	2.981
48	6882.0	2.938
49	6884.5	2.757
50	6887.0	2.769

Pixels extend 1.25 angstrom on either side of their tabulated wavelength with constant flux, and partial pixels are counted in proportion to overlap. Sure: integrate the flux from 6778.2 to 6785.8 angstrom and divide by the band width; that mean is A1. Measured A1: 2.93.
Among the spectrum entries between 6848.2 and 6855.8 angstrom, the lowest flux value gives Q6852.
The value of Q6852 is 2.67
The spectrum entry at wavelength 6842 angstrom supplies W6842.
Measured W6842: 2.731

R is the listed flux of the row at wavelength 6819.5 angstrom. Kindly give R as 2.773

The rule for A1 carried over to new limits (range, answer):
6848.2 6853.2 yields 2.82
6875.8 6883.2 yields 2.91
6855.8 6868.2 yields 2.81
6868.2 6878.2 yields 2.8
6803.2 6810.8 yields 2.91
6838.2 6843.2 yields 2.7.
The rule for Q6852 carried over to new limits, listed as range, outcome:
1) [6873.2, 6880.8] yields 2.809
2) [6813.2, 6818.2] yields 2.808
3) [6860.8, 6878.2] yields 2.676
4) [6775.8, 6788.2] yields 2.82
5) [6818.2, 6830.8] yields 2.773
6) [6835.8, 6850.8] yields 2.679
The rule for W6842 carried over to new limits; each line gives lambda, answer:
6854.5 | 2.67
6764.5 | 2.804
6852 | 2.863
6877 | 2.809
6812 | 2.734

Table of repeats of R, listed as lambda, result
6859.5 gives 2.979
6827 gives 2.997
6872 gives 2.83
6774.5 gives 2.916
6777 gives 3.036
